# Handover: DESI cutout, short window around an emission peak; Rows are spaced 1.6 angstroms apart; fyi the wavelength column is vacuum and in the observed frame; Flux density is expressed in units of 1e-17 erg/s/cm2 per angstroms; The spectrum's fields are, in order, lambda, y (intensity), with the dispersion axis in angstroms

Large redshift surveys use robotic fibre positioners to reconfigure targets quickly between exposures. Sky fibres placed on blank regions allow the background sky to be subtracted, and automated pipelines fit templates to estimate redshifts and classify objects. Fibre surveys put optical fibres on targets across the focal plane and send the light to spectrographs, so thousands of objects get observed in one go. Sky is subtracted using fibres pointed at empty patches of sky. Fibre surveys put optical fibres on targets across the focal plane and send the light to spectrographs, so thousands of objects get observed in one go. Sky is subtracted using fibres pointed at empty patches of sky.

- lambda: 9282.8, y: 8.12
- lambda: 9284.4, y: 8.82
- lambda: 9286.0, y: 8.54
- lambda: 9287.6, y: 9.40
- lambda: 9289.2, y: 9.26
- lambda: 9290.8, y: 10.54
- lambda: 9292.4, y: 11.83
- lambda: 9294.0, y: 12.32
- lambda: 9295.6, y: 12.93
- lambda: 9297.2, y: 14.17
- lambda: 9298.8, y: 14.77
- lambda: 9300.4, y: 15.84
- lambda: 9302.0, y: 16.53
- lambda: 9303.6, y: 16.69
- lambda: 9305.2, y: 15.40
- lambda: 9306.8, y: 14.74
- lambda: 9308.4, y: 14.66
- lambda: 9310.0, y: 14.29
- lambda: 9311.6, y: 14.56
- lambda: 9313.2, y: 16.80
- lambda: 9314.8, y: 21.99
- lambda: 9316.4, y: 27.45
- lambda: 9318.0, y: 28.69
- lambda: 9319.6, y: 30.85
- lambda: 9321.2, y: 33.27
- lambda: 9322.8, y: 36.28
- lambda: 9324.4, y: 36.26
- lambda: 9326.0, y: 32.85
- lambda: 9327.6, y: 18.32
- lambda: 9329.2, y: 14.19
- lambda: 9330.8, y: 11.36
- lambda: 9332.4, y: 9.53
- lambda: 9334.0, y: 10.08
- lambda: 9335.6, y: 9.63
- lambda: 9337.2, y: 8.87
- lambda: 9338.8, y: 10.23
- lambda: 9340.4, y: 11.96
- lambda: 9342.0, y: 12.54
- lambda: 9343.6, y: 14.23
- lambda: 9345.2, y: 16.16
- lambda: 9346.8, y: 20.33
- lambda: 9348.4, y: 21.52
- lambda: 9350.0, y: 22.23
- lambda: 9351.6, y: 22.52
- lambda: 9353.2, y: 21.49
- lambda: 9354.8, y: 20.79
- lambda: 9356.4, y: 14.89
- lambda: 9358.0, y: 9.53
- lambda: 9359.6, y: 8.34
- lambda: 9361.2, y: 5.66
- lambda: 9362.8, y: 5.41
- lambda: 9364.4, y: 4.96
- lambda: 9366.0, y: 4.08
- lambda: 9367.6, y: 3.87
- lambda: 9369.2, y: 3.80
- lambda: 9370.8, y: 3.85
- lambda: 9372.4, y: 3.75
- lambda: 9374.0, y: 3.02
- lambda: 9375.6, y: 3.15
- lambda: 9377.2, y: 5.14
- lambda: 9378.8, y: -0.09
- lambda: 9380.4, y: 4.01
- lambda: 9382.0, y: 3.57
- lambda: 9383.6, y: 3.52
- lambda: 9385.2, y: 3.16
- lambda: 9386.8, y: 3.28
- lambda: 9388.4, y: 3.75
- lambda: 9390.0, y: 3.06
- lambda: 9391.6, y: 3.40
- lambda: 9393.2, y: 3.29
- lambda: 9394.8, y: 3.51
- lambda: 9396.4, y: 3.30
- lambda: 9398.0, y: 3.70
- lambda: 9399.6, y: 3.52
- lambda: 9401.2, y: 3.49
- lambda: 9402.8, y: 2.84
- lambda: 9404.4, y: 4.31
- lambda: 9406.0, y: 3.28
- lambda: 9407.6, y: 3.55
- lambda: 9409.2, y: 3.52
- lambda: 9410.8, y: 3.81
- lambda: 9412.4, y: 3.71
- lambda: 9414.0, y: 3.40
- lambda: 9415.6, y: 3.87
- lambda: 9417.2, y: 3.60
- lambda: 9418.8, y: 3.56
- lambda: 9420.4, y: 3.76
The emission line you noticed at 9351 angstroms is [N II]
